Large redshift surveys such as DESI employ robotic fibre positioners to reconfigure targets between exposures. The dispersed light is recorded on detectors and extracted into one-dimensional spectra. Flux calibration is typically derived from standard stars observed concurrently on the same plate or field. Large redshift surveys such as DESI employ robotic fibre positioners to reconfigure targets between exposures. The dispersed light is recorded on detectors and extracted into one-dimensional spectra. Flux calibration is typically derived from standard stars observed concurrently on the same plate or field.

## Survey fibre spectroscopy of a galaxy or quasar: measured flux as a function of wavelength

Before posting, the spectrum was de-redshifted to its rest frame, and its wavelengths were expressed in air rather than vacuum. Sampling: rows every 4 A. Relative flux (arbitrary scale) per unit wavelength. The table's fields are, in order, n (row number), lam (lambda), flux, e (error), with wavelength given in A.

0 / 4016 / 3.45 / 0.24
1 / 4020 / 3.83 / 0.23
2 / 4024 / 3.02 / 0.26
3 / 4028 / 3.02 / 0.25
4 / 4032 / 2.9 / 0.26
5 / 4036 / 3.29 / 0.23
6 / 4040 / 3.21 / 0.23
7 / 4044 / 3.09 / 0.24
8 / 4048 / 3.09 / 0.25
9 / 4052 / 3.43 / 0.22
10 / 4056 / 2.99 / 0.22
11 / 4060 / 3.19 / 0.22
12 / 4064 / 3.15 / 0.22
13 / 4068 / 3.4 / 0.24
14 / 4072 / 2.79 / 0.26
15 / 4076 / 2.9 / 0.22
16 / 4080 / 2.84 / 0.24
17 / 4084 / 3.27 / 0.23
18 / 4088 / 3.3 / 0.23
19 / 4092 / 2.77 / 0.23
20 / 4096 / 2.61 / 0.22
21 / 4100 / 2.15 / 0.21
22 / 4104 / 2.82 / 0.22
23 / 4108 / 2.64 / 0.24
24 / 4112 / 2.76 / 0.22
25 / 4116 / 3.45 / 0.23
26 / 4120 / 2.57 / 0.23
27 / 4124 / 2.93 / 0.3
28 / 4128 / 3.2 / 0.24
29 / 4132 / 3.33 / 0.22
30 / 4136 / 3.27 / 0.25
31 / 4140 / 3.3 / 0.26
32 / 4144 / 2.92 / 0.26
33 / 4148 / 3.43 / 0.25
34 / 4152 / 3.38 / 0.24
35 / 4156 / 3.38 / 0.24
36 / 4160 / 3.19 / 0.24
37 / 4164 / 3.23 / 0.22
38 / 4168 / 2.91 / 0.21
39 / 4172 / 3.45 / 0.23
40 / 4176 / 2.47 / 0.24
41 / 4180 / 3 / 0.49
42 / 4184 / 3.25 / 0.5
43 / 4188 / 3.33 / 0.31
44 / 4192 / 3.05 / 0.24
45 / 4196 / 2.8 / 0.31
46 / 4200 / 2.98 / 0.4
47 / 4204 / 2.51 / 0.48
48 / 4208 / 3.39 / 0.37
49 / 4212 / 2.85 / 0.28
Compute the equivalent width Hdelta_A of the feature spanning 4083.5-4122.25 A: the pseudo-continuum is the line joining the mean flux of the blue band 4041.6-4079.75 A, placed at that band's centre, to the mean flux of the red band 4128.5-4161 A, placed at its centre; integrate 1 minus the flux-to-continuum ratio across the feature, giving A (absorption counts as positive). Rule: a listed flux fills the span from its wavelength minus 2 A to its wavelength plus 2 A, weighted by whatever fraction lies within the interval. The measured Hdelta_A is 4.50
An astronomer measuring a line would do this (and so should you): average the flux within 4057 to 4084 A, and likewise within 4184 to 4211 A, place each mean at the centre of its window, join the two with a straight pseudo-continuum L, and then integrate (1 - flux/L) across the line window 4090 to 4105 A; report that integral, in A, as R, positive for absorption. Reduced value 2.4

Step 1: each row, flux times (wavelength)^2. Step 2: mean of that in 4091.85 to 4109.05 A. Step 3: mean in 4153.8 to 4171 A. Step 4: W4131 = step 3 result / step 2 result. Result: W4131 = 1.3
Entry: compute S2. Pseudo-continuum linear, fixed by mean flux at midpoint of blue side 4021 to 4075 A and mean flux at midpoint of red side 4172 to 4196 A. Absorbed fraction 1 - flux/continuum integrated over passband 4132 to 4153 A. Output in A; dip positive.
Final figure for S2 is -1.3 A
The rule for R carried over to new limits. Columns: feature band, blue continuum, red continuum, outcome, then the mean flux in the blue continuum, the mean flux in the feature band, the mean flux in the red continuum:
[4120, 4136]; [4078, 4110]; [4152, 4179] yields -0.76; 2.8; 3.1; 3.12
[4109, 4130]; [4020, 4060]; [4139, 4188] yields 1.29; 3.16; 2.97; 3.16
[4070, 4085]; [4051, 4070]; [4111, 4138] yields 1.20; 3.22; 2.93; 3.08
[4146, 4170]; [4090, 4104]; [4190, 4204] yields -4.37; 2.55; 3.25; 2.88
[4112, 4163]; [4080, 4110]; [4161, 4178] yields -4.37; 2.8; 3.18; 3.03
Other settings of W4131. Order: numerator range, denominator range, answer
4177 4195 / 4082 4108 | 1.15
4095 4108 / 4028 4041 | 0.84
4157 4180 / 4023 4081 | 1.05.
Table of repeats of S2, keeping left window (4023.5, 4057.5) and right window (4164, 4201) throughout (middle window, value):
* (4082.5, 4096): 0.3 A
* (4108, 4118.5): 0.3 A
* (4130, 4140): -0.8 A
